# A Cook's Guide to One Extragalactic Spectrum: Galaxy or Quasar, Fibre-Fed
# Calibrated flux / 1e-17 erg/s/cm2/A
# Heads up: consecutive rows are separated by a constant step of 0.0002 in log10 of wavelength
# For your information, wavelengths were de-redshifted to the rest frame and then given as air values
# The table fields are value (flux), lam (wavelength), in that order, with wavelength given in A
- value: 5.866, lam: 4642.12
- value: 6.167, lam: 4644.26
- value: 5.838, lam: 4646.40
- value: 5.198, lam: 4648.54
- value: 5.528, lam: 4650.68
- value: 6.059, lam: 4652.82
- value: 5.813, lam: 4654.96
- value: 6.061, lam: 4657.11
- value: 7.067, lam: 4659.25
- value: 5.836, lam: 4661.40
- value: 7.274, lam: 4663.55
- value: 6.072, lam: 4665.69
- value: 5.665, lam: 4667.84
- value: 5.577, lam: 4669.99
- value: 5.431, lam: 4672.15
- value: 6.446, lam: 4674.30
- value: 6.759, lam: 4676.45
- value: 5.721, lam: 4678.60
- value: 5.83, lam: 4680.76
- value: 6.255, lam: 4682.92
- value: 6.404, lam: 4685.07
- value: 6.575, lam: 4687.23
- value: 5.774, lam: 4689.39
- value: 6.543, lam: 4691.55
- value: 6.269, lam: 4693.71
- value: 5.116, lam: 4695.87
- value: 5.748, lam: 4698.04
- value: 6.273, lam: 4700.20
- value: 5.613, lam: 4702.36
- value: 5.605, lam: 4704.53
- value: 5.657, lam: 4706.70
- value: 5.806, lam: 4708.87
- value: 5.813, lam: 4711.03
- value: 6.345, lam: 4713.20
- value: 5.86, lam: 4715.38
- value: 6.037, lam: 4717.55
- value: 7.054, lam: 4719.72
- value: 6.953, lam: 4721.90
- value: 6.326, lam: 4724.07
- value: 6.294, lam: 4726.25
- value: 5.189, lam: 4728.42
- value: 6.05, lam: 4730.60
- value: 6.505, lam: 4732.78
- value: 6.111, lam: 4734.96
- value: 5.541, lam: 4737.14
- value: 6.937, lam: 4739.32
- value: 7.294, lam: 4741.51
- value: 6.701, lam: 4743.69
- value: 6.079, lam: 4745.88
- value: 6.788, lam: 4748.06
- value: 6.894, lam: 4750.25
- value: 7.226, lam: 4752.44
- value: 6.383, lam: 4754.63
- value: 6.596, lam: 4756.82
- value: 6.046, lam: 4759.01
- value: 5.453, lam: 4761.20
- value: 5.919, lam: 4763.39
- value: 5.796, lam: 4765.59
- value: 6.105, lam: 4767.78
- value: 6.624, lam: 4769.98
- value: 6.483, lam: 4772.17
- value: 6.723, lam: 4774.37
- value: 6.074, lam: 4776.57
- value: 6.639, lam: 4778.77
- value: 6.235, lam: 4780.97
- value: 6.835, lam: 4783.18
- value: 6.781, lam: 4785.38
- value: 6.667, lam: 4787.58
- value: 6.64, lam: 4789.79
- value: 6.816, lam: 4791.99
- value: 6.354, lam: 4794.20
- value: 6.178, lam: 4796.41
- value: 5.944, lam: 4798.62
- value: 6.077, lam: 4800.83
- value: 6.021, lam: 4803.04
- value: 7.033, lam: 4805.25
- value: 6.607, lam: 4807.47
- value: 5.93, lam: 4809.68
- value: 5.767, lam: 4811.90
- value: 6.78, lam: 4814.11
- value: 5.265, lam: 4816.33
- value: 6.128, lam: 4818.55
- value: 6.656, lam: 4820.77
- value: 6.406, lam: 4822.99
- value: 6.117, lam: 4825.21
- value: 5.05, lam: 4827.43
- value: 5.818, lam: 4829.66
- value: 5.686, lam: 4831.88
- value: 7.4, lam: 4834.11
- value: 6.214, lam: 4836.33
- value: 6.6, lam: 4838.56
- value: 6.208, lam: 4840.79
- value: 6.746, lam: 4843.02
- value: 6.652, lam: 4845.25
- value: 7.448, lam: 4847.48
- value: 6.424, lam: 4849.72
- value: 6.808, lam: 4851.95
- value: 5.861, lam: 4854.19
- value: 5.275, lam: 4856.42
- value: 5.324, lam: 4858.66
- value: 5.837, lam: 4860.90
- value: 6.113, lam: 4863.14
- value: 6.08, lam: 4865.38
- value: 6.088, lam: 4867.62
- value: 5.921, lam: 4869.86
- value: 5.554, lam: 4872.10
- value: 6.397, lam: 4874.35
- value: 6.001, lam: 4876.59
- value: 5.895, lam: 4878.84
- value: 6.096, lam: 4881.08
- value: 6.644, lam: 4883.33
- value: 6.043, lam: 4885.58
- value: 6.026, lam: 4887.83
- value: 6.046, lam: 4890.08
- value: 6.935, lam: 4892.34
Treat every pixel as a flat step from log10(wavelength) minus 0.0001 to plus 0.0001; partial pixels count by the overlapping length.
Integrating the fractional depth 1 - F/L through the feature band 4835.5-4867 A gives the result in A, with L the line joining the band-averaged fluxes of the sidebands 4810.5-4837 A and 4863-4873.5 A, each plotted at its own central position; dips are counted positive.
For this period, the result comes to -1.3 A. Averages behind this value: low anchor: 6.1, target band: 6.25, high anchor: 5.95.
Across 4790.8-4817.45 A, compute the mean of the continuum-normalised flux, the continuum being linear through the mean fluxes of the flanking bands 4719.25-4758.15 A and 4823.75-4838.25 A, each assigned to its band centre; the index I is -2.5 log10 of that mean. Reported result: 0.00 mag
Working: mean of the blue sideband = 6.48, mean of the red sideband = 6.09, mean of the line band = 6.23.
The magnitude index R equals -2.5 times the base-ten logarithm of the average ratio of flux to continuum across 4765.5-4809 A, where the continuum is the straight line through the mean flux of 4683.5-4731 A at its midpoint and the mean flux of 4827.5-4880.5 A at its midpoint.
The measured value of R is -0.056 mag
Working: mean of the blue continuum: 6.06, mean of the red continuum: 6.17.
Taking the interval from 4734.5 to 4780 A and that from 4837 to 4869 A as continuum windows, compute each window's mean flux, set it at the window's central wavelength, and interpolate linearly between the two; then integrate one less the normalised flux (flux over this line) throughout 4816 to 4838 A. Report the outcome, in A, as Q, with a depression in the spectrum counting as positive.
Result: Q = 0.6 A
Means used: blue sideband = 6.4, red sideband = 6.24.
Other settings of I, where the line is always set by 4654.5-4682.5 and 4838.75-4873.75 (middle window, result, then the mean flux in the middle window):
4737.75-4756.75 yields -0.10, 6.74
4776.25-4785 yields -0.06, 6.5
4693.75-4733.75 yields 0.02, 6.02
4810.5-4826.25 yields 0.00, 6.16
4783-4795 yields -0.09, 6.68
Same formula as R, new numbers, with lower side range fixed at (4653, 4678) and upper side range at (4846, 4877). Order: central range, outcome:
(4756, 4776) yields -0.01 mag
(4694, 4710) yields 0.08 mag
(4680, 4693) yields -0.01 mag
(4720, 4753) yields -0.06 mag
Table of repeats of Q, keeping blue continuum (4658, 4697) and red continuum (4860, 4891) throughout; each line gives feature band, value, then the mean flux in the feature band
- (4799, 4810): -0.5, 6.34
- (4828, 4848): -1.3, 6.46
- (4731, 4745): -0.8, 6.48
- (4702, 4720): 0.5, 5.94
